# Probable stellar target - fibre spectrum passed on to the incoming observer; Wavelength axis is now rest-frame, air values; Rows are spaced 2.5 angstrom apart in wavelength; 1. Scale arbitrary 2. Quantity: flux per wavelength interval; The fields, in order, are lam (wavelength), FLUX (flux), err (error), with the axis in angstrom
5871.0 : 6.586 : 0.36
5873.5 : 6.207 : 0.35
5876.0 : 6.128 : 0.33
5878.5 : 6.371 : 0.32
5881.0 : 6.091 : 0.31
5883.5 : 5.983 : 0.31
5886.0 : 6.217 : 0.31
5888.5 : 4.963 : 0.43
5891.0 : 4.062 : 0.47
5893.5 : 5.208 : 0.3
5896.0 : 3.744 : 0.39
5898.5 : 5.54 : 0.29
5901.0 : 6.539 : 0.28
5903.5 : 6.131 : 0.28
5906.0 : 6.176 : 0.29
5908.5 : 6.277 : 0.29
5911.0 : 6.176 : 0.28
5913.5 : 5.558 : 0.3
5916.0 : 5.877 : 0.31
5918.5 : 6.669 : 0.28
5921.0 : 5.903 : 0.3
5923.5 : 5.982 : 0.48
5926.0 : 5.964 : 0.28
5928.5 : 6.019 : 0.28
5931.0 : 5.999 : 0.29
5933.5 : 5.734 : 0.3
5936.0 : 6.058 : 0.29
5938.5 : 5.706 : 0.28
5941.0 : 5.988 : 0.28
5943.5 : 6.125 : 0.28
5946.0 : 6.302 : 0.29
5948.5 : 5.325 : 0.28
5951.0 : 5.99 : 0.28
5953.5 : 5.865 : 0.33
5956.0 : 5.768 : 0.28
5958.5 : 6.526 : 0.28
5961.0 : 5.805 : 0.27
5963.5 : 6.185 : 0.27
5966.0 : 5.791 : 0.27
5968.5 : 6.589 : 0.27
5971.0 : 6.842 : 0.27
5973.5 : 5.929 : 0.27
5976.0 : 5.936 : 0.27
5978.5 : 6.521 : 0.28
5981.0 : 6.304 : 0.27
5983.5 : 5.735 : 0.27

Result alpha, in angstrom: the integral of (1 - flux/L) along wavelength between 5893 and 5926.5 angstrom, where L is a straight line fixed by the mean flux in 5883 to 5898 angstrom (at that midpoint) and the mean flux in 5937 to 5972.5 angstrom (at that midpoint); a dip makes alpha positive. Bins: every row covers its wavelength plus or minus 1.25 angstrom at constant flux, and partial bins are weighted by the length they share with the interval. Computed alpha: -3.3 angstrom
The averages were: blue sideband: 5.01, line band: 5.85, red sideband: 6.06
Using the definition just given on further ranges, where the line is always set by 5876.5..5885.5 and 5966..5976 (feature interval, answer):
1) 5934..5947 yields 0.5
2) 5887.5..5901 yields 2.9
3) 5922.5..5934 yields 0.5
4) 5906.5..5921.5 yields 0.3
